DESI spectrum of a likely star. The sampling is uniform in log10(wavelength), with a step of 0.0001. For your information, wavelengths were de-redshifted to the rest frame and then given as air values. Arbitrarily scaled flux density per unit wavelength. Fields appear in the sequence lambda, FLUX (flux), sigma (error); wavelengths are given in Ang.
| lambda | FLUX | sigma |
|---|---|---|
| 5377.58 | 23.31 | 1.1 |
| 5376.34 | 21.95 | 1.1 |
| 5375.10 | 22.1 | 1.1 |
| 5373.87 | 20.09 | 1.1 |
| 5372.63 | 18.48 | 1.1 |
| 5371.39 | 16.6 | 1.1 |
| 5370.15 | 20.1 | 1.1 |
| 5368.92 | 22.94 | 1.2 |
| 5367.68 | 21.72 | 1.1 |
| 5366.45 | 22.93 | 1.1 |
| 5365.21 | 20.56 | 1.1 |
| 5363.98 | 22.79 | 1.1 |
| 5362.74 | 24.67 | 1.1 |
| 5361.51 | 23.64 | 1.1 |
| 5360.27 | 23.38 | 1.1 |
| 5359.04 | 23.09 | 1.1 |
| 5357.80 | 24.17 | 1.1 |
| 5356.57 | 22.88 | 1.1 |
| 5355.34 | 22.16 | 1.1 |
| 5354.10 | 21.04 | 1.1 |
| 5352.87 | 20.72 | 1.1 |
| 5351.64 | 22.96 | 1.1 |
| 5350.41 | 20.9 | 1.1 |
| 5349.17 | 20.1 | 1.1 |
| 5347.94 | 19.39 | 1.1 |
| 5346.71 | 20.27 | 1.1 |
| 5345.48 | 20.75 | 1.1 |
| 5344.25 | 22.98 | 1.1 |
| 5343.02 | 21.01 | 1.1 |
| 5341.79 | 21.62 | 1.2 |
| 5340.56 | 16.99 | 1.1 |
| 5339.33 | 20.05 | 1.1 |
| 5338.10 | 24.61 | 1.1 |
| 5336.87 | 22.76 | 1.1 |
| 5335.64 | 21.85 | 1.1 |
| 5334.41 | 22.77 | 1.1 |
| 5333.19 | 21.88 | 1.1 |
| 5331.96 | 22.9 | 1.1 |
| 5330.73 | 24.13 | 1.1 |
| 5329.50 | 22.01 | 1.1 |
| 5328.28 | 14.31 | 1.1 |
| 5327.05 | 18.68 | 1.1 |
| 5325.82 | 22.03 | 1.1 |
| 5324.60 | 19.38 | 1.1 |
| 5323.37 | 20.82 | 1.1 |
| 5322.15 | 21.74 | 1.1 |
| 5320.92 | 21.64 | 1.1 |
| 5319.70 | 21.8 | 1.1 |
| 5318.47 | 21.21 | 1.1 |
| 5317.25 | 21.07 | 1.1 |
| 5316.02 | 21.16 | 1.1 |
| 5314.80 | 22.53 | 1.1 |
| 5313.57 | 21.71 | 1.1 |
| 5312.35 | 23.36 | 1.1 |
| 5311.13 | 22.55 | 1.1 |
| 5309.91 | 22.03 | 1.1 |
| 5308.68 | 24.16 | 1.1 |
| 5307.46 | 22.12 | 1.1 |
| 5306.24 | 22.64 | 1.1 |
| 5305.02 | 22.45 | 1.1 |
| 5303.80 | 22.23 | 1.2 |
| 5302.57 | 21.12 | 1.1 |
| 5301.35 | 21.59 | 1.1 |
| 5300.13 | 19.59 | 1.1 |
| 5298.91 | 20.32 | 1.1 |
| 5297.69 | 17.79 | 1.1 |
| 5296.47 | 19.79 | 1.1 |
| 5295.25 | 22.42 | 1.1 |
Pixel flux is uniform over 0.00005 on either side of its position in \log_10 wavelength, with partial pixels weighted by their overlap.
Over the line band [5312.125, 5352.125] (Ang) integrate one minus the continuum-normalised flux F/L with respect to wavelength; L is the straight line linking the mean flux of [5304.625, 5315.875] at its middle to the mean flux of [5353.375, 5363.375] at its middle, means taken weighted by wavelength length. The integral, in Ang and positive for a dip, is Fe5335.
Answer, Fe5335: 2.8 Ang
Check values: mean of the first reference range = 22.6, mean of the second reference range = 23.1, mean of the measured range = 21.2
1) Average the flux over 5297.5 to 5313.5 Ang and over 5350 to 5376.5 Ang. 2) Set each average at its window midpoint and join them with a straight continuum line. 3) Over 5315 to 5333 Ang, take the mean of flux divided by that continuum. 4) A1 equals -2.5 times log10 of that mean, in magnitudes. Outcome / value 0.04 mag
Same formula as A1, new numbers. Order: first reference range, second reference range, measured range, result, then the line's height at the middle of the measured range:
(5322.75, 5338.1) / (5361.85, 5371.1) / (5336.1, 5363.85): -0.005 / 21.7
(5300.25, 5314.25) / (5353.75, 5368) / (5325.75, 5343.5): 0.069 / 22.5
